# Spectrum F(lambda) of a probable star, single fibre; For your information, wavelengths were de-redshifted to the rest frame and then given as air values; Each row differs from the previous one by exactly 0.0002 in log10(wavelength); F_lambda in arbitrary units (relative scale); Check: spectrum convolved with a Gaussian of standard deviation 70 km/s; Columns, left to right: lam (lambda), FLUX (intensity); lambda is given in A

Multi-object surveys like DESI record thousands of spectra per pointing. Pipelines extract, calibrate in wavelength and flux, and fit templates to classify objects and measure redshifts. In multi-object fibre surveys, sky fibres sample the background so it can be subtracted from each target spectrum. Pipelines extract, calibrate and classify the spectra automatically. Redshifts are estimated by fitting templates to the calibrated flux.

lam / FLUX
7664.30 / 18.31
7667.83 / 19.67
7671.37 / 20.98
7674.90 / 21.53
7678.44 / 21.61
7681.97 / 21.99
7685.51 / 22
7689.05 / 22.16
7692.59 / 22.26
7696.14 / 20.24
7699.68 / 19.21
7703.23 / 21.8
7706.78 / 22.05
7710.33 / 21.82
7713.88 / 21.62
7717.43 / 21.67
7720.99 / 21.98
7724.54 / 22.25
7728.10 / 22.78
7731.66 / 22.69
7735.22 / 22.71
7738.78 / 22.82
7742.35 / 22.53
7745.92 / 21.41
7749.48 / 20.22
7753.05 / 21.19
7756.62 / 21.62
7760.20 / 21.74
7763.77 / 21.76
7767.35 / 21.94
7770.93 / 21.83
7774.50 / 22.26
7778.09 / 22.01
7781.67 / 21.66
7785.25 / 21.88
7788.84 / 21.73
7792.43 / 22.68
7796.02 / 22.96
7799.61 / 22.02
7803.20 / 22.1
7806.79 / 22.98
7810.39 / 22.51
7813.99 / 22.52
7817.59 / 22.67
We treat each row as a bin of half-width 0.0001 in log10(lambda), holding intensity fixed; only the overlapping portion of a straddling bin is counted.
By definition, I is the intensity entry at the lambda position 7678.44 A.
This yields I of 21.61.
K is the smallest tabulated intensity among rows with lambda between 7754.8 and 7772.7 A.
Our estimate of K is 21.62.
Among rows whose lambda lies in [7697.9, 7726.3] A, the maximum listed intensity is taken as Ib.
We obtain 22.25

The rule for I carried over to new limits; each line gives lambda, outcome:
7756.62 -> 21.62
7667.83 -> 19.67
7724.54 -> 22.25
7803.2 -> 22.1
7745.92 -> 21.41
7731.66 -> 22.69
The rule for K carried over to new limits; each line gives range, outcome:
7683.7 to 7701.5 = 19.21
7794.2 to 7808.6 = 22.02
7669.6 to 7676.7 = 20.98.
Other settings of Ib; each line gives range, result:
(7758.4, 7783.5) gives 22.26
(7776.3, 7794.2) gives 22.68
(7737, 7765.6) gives 22.82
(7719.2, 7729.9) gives 22.78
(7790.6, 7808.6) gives 22.98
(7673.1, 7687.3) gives 22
